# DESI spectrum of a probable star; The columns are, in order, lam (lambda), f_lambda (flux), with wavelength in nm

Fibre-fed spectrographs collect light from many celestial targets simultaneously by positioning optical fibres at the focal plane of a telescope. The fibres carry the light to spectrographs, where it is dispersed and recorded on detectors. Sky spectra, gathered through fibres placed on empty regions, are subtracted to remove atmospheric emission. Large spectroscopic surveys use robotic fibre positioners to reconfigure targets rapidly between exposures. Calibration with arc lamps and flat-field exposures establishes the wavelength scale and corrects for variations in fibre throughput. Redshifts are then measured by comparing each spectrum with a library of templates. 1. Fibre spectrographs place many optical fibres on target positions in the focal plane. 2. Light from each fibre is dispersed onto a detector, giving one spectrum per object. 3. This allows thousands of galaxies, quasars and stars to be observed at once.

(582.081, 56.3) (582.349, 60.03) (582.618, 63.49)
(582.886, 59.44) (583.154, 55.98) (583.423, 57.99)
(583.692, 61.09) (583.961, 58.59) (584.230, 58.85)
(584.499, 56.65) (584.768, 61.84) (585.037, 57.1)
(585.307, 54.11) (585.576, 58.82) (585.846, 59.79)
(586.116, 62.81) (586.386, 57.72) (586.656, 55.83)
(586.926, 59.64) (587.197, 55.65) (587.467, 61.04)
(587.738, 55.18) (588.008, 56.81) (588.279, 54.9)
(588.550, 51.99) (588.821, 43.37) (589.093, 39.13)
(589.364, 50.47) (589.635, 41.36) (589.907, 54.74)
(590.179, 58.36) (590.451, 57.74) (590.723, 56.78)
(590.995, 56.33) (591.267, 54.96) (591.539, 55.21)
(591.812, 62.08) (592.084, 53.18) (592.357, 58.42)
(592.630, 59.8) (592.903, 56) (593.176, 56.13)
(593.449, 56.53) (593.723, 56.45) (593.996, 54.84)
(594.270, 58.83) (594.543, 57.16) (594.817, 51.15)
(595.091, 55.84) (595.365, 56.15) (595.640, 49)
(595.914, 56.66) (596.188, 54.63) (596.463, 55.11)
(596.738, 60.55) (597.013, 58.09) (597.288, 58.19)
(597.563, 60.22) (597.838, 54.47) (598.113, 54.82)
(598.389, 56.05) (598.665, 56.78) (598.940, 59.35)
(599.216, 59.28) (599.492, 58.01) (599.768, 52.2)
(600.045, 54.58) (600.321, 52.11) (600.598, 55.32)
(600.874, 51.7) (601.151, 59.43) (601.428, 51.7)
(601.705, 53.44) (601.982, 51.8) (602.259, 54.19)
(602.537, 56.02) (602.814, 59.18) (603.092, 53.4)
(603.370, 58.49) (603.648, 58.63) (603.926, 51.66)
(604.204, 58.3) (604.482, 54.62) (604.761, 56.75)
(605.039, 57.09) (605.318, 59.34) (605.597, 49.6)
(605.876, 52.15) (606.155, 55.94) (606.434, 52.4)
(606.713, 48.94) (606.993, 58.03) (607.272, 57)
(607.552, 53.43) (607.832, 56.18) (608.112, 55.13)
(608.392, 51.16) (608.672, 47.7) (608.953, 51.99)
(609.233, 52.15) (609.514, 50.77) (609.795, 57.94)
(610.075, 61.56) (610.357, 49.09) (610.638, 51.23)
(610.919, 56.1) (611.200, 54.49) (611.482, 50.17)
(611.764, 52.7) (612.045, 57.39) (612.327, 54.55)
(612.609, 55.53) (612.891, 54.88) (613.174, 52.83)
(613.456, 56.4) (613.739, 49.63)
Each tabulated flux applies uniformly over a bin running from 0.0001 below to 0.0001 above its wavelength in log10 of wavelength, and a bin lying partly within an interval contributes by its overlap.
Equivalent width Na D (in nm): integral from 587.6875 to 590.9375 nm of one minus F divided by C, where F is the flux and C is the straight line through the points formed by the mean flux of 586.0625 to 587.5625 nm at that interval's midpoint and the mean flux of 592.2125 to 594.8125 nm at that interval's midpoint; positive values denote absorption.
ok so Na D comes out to 0.34 nm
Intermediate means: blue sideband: 58.5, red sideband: 56.8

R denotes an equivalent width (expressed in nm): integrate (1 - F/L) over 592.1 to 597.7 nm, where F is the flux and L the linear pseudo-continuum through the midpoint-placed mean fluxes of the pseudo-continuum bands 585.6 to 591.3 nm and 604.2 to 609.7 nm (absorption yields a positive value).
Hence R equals -0.22 nm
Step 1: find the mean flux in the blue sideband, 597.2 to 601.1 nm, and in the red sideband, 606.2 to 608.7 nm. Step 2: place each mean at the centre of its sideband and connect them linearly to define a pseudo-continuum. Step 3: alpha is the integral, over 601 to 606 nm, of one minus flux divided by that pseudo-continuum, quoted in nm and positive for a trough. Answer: -0.05 nm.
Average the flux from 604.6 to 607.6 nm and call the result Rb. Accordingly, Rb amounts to 54.6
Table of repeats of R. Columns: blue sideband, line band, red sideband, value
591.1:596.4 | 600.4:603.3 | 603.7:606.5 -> 0.031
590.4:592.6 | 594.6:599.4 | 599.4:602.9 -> -0.066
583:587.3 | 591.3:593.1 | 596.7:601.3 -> 0.003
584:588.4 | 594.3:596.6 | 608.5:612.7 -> 0.066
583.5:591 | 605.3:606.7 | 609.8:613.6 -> 0.046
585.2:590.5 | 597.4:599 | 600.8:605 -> -0.051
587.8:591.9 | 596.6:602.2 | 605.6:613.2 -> -0.273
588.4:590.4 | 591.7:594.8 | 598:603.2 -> -0.356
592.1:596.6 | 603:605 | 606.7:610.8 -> -0.065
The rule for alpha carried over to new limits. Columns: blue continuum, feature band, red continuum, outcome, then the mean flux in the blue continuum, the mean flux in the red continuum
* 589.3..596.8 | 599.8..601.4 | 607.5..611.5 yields 0.01 nm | 55.5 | 53.4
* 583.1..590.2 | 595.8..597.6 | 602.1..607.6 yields -0.07 nm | 55.5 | 55.3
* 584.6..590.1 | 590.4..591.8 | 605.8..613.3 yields -0.05 nm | 54.7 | 53.8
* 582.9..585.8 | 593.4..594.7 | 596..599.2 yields 0.02 nm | 58.2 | 57.2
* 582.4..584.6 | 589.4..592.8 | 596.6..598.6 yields 0.15 nm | 59.1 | 57.4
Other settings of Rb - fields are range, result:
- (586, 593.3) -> 55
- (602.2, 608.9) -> 54.8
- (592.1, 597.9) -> 56.3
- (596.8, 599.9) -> 57.1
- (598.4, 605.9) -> 55.4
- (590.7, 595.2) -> 56.5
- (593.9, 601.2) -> 55.9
